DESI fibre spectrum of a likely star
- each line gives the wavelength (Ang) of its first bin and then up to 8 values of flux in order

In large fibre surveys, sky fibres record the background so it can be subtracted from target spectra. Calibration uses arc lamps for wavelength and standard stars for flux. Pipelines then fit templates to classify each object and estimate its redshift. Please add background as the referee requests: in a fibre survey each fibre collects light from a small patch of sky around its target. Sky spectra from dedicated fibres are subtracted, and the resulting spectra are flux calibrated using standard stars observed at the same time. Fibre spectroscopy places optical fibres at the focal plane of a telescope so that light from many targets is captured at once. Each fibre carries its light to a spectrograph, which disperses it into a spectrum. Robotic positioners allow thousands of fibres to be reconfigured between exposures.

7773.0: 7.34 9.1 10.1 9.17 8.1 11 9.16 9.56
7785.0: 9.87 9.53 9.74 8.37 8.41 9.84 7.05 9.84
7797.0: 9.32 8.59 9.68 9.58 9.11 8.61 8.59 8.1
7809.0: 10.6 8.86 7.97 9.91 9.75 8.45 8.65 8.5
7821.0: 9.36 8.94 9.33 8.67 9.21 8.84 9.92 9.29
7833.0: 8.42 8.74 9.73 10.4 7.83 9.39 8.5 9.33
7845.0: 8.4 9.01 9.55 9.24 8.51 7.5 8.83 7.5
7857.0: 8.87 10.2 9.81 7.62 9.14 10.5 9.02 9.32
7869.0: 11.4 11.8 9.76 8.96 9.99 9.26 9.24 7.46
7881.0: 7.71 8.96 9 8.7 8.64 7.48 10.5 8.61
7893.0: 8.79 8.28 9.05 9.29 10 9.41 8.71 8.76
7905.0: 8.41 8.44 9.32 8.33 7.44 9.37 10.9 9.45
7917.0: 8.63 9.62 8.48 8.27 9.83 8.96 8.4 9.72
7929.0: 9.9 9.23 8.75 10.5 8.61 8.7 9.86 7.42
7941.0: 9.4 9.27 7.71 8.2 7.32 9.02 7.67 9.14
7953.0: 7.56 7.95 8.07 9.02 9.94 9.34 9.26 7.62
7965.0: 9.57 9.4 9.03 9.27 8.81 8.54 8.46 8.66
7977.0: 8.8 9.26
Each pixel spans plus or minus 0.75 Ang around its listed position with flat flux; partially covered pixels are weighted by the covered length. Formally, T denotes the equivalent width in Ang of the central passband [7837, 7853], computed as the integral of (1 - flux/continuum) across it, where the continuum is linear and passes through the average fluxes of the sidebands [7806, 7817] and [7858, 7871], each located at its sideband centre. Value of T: 1.1 Ang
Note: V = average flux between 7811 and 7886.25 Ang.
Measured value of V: 9.09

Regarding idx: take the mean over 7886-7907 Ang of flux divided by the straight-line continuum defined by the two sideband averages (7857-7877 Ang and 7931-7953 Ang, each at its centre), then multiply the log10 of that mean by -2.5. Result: 0.05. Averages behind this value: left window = 9.73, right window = 8.65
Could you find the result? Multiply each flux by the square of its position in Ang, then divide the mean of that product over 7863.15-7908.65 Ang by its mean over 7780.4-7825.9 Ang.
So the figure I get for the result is 1.03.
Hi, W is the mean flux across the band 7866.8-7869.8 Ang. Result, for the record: 10.4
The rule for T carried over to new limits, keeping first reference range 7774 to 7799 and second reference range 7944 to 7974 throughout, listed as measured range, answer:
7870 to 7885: -0.4 Ang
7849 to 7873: -0.9 Ang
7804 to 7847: 0.4 Ang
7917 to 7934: -0.9 Ang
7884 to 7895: 0.2 Ang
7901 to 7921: -0.2 Ang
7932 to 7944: -0.4 Ang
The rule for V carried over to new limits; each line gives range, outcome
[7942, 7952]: 8.29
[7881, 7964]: 8.85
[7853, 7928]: 9.08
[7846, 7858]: 8.65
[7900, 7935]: 9.07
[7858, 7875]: 9.78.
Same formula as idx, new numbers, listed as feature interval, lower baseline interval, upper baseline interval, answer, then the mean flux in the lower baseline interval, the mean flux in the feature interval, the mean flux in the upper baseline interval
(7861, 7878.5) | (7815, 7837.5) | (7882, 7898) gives -0.09 mag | 9.07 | 9.7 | 8.84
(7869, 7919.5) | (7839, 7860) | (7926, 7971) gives -0.03 mag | 8.83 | 9.07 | 8.84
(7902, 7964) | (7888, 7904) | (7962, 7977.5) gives 0.01 mag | 9.02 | 8.83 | 8.84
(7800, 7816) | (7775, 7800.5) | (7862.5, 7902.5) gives 0.01 mag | 9.25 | 9.12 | 9.23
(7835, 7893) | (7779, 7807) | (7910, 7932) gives 0.01 mag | 9.17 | 9.09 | 9.13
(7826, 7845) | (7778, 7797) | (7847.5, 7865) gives -0.01 mag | 9.21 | 9.1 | 8.91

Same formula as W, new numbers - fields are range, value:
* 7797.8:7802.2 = 9.29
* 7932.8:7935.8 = 9.52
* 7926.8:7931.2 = 9.62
